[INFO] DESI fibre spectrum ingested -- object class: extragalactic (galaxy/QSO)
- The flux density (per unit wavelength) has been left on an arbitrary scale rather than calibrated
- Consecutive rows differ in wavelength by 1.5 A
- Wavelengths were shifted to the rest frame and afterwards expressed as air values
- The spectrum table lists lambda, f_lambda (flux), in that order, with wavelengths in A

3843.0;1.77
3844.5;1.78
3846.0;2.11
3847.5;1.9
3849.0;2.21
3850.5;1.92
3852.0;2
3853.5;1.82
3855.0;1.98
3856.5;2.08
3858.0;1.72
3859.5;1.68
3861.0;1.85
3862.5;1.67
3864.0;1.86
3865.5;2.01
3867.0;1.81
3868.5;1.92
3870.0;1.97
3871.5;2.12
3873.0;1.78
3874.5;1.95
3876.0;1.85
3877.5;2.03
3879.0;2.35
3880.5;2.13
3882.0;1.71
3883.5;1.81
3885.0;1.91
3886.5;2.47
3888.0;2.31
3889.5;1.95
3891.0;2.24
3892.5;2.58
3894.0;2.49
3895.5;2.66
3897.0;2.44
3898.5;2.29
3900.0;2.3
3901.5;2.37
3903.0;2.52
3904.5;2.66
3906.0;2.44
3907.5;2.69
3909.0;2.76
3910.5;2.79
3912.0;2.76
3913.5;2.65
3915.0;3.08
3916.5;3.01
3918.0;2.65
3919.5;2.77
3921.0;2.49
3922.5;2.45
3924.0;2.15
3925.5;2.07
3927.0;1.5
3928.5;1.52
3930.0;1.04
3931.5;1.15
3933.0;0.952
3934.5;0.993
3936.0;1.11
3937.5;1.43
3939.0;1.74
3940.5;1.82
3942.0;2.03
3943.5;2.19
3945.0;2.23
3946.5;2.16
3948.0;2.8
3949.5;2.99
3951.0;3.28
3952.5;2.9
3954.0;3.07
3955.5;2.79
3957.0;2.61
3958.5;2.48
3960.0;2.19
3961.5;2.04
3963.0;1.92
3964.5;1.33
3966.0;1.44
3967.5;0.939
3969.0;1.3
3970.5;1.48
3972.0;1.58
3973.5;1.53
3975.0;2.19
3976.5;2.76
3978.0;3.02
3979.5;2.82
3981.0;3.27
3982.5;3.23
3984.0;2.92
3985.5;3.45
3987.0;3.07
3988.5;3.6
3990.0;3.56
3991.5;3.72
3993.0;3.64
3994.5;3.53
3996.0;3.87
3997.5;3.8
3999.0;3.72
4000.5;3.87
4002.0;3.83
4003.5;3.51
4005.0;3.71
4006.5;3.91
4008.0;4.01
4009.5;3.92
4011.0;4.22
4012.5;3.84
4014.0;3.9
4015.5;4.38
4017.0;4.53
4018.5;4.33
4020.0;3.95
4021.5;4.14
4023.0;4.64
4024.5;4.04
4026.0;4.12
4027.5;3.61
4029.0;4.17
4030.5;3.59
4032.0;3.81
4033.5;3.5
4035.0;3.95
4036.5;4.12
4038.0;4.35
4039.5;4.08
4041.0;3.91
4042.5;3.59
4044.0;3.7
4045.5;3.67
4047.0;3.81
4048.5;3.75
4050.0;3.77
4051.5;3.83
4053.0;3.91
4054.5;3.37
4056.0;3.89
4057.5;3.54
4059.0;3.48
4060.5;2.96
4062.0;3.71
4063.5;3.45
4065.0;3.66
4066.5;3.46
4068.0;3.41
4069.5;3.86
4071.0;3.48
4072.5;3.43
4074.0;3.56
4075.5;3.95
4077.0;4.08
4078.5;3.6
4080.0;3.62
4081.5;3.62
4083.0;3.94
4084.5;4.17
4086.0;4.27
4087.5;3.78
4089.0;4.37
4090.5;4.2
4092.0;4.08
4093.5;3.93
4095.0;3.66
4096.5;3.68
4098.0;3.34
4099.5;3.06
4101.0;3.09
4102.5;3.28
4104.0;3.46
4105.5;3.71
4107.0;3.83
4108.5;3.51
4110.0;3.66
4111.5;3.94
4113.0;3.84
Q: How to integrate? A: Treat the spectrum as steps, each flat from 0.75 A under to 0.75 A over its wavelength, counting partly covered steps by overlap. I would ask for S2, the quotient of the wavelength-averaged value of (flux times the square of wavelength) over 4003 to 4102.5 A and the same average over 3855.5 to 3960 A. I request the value 1.87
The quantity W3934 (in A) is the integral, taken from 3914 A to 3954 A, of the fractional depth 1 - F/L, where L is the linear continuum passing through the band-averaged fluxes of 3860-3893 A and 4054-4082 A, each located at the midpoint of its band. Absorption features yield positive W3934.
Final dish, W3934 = 5.8 A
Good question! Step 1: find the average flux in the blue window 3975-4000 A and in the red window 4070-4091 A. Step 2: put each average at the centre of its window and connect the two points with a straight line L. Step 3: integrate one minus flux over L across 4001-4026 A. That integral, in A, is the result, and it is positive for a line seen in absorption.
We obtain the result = -4.1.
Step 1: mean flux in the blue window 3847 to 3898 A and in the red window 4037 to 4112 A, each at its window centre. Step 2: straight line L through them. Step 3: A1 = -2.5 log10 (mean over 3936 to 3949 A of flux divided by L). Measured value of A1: 0.29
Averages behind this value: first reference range 2.04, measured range 2.01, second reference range 3.71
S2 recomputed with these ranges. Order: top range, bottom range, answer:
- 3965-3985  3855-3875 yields 1.24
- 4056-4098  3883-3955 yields 1.78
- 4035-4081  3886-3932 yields 1.69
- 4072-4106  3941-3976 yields 1.85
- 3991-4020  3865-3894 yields 2.02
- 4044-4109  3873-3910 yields 1.77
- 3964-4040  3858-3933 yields 1.66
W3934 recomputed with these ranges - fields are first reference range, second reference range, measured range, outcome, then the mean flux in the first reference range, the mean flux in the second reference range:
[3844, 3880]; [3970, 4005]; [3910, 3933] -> 2.5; 1.93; 3.15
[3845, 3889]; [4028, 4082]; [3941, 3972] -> 6.6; 1.96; 3.71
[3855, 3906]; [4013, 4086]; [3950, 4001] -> 6.0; 2.11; 3.83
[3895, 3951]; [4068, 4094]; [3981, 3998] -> -3.3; 2.22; 3.86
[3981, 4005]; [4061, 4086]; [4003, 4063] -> -4.3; 3.55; 3.7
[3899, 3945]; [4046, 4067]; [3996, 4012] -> -4.3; 2.14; 3.62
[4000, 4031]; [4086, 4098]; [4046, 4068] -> 2.0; 4.01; 3.94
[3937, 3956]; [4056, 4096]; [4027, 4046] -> -2.9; 2.43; 3.74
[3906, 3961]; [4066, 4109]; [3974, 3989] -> -1.6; 2.26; 3.71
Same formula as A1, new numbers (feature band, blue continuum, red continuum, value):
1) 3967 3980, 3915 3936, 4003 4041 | 0.46 mag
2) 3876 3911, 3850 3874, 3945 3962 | -0.08 mag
